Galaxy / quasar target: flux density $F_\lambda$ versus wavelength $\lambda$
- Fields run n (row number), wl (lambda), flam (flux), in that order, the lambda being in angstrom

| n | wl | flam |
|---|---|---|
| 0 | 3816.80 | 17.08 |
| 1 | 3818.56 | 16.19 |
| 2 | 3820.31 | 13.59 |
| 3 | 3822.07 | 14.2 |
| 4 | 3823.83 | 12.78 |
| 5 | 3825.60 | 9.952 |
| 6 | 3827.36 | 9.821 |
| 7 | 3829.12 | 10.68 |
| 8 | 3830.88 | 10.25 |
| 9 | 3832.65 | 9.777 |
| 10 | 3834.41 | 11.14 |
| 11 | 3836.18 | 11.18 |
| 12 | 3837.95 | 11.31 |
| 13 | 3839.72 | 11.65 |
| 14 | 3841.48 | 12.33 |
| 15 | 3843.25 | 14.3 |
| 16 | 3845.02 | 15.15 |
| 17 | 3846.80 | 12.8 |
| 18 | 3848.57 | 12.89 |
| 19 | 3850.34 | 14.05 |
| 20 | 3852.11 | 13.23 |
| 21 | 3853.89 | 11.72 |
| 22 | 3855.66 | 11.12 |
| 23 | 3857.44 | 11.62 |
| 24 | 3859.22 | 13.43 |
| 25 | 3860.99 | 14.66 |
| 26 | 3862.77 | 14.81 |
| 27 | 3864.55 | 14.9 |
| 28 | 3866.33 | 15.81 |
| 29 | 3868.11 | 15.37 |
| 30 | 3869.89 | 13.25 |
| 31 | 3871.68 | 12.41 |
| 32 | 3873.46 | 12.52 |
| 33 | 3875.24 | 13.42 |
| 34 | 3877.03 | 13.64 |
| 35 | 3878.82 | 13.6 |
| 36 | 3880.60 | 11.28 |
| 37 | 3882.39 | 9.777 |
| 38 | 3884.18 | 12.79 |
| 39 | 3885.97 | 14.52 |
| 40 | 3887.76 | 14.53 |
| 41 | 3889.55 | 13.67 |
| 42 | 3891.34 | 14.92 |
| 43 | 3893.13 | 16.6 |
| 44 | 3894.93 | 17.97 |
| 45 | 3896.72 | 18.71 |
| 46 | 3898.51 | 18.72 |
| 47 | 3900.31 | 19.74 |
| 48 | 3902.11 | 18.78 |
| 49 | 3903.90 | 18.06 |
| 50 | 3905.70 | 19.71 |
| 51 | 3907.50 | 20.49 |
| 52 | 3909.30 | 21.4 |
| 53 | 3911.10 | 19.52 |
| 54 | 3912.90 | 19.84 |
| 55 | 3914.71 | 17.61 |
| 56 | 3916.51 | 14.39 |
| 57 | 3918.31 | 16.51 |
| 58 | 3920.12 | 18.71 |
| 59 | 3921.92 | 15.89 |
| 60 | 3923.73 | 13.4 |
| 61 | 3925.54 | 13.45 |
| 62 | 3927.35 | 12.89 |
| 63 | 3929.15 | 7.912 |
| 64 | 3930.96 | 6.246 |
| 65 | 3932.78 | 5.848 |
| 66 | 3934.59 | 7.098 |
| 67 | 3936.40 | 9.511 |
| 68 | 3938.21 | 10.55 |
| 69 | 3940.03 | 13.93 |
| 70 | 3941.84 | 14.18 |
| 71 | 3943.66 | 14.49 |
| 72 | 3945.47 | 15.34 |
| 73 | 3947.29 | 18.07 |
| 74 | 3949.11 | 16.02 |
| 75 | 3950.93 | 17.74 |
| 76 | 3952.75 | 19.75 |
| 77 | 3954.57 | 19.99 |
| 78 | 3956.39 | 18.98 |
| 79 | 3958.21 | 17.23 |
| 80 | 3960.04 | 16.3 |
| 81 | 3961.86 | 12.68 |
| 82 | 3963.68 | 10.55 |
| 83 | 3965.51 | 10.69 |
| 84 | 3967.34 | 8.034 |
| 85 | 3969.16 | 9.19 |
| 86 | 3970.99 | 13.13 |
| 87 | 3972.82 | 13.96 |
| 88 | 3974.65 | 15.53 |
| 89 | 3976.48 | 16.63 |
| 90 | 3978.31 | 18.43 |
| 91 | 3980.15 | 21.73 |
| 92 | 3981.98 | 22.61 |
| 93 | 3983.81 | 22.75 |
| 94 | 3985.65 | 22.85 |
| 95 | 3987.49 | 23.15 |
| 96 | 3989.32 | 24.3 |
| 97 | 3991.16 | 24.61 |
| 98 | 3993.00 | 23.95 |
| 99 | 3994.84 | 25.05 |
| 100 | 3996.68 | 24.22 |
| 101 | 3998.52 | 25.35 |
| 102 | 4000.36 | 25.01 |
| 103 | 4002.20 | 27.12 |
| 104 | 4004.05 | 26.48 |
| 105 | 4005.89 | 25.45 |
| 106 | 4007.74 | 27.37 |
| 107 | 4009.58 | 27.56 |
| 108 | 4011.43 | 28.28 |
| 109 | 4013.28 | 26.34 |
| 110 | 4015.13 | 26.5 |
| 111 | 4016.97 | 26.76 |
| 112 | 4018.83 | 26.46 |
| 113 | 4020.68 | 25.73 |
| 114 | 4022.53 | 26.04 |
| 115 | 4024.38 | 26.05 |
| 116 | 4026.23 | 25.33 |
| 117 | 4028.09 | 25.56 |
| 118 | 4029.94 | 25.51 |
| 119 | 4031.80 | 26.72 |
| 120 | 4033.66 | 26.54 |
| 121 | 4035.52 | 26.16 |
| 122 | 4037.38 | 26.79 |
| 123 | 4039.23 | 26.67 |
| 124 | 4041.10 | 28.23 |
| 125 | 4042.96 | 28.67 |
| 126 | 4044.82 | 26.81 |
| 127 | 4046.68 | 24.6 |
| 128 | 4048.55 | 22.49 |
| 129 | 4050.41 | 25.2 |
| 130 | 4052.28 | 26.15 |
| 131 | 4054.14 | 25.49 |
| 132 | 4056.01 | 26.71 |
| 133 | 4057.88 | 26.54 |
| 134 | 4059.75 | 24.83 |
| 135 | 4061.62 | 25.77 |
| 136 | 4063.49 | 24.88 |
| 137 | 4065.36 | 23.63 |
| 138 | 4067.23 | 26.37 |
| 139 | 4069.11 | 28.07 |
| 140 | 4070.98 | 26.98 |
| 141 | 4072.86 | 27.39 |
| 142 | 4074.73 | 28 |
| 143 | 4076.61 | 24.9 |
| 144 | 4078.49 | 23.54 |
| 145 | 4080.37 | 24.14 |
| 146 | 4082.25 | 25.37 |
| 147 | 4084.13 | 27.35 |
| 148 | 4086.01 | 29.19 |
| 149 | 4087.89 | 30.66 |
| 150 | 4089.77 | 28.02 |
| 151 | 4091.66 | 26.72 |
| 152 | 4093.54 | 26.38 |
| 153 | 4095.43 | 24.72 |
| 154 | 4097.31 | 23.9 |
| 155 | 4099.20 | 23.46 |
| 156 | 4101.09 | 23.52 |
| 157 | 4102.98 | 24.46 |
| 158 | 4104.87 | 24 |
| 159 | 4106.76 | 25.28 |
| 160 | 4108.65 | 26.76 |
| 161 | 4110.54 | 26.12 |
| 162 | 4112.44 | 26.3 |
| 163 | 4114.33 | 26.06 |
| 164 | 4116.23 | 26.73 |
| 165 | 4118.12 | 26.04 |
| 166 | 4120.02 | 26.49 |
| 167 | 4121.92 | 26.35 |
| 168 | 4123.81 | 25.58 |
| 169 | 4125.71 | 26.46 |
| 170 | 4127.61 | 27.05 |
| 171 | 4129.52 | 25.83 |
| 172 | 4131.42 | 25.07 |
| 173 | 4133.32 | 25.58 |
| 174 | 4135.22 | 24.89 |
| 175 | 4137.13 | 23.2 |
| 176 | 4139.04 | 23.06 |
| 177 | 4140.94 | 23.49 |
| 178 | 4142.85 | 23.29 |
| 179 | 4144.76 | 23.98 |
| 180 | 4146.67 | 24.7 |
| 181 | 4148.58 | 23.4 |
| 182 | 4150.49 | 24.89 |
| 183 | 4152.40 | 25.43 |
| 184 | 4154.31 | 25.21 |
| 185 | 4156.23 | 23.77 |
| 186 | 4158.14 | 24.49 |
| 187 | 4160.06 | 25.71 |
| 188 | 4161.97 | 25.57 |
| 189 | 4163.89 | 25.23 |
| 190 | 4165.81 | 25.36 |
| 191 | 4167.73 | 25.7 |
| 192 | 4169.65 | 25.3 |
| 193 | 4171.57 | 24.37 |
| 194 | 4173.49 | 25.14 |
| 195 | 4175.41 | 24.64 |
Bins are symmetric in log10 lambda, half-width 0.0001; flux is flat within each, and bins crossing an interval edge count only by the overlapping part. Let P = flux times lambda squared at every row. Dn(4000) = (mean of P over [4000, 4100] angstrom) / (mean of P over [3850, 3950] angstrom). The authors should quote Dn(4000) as 1.9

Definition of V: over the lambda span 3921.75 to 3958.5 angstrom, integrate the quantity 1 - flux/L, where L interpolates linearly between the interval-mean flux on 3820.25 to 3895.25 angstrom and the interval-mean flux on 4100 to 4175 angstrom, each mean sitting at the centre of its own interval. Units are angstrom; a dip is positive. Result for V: 6.6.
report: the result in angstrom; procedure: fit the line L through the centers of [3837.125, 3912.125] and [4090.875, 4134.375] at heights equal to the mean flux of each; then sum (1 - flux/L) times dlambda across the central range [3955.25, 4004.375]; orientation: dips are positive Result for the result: 1.3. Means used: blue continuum 14.8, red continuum 25.6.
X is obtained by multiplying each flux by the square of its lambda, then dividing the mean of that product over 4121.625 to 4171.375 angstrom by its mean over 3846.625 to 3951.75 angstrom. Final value 1.94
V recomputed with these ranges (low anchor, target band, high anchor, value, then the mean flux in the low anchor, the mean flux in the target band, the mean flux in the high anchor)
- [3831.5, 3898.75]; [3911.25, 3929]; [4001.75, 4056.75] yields 2.1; 13.5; 15.7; 26.3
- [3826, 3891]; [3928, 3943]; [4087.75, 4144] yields 6.4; 12.8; 9.56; 25.4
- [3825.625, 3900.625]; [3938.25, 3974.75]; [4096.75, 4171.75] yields 5.7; 13.4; 14.7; 25.1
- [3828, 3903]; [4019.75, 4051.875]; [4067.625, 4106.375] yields -4.0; 13.7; 26.1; 26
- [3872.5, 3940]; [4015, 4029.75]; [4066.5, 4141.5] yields -3.3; 14.7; 26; 25.8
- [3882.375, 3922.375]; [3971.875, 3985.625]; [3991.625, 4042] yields 2.5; 17.3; 19.1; 26.2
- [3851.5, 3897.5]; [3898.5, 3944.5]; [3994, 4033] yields 7.2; 13.8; 14.9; 26.1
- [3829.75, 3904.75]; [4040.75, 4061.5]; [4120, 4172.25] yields -4.6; 13.9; 25.9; 25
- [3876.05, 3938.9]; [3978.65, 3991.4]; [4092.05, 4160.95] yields -3.0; 14.8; 22.8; 25.1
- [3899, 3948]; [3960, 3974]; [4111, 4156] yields 4.5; 15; 11.6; 25.2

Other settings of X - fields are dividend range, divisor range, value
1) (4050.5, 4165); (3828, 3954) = 2.00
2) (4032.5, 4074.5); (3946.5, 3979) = 1.81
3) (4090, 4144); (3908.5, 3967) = 1.90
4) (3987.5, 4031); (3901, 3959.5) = 1.74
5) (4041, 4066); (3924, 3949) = 2.32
